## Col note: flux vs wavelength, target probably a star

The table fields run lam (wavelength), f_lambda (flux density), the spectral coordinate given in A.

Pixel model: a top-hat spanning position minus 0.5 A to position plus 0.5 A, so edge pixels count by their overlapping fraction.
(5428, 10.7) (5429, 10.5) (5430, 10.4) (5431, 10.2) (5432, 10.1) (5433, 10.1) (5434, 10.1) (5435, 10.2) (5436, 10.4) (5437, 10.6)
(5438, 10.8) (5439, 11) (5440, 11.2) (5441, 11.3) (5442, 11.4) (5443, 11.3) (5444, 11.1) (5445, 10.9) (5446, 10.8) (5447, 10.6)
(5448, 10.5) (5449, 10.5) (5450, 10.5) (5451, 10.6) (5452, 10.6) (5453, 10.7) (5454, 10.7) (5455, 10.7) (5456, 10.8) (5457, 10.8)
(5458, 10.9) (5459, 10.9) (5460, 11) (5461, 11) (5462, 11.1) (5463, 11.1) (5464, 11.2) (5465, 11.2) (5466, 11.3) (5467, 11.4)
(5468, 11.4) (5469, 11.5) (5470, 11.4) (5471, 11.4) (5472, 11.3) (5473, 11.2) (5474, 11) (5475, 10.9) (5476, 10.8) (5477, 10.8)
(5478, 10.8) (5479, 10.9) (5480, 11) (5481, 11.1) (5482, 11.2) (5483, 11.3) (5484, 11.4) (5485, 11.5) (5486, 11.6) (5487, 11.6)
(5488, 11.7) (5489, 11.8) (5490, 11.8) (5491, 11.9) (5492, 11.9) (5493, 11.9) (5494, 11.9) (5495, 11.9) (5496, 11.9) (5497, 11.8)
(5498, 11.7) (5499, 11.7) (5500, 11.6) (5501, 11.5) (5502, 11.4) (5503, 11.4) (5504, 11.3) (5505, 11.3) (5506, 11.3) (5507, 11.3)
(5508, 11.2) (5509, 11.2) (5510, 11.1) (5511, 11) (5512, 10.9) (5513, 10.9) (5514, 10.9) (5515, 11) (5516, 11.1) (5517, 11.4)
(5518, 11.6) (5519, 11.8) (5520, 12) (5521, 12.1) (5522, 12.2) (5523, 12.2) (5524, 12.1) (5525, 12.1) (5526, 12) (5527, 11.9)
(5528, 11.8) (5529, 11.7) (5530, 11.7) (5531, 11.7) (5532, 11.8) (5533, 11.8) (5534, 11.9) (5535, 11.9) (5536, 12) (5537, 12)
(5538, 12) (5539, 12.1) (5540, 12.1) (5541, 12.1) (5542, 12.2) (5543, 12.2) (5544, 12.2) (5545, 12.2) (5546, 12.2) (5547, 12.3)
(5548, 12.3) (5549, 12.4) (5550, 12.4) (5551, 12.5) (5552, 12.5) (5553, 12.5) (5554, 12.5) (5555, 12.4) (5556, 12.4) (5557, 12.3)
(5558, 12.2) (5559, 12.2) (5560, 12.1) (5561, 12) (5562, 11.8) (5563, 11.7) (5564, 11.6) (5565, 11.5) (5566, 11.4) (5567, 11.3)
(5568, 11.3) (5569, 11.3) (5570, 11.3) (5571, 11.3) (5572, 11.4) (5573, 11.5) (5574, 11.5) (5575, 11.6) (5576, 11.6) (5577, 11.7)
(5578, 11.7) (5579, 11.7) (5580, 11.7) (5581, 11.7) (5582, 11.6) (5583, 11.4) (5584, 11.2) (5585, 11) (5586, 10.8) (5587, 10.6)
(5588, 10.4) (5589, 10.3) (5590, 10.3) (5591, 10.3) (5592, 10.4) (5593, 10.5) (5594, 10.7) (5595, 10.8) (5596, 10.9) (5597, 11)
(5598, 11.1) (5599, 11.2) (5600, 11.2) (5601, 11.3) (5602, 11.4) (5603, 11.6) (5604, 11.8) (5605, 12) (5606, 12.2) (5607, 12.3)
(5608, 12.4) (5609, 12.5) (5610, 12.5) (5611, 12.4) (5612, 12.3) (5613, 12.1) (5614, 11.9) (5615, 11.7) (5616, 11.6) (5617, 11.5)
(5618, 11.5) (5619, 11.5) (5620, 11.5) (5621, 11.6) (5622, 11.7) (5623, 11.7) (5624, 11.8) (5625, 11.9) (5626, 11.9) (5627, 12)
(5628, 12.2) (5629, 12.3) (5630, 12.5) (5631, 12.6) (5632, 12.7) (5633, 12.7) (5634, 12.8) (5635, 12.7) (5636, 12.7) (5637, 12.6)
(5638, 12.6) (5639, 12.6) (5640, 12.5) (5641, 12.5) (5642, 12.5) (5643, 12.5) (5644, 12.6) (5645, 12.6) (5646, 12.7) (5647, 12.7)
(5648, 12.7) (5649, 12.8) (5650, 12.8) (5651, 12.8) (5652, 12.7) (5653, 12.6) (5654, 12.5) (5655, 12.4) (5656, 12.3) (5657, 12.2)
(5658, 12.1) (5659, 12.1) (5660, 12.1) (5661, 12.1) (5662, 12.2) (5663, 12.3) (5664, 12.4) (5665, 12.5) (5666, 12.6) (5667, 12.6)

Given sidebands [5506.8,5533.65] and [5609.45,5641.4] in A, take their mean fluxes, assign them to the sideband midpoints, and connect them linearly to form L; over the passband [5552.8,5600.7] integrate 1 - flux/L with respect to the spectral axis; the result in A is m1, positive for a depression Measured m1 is 2.0 A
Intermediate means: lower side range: 11.6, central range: 11.4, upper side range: 12.2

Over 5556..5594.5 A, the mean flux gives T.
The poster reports 11.4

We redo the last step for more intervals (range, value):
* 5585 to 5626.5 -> 11.4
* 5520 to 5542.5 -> 12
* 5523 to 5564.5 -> 12.1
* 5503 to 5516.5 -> 11.1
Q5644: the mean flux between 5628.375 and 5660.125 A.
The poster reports 12.6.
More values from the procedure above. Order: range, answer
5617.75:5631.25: 11.9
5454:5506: 11.3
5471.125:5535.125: 11.5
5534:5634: 11.7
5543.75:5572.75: 12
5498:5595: 11.6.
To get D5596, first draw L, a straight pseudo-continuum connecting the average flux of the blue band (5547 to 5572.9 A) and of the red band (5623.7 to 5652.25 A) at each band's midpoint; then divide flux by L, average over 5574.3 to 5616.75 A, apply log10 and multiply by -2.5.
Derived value 0.073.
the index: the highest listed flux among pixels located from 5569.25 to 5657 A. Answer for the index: 12.8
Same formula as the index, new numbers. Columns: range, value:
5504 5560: 12.5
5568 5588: 11.7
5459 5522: 12.2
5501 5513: 11.5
